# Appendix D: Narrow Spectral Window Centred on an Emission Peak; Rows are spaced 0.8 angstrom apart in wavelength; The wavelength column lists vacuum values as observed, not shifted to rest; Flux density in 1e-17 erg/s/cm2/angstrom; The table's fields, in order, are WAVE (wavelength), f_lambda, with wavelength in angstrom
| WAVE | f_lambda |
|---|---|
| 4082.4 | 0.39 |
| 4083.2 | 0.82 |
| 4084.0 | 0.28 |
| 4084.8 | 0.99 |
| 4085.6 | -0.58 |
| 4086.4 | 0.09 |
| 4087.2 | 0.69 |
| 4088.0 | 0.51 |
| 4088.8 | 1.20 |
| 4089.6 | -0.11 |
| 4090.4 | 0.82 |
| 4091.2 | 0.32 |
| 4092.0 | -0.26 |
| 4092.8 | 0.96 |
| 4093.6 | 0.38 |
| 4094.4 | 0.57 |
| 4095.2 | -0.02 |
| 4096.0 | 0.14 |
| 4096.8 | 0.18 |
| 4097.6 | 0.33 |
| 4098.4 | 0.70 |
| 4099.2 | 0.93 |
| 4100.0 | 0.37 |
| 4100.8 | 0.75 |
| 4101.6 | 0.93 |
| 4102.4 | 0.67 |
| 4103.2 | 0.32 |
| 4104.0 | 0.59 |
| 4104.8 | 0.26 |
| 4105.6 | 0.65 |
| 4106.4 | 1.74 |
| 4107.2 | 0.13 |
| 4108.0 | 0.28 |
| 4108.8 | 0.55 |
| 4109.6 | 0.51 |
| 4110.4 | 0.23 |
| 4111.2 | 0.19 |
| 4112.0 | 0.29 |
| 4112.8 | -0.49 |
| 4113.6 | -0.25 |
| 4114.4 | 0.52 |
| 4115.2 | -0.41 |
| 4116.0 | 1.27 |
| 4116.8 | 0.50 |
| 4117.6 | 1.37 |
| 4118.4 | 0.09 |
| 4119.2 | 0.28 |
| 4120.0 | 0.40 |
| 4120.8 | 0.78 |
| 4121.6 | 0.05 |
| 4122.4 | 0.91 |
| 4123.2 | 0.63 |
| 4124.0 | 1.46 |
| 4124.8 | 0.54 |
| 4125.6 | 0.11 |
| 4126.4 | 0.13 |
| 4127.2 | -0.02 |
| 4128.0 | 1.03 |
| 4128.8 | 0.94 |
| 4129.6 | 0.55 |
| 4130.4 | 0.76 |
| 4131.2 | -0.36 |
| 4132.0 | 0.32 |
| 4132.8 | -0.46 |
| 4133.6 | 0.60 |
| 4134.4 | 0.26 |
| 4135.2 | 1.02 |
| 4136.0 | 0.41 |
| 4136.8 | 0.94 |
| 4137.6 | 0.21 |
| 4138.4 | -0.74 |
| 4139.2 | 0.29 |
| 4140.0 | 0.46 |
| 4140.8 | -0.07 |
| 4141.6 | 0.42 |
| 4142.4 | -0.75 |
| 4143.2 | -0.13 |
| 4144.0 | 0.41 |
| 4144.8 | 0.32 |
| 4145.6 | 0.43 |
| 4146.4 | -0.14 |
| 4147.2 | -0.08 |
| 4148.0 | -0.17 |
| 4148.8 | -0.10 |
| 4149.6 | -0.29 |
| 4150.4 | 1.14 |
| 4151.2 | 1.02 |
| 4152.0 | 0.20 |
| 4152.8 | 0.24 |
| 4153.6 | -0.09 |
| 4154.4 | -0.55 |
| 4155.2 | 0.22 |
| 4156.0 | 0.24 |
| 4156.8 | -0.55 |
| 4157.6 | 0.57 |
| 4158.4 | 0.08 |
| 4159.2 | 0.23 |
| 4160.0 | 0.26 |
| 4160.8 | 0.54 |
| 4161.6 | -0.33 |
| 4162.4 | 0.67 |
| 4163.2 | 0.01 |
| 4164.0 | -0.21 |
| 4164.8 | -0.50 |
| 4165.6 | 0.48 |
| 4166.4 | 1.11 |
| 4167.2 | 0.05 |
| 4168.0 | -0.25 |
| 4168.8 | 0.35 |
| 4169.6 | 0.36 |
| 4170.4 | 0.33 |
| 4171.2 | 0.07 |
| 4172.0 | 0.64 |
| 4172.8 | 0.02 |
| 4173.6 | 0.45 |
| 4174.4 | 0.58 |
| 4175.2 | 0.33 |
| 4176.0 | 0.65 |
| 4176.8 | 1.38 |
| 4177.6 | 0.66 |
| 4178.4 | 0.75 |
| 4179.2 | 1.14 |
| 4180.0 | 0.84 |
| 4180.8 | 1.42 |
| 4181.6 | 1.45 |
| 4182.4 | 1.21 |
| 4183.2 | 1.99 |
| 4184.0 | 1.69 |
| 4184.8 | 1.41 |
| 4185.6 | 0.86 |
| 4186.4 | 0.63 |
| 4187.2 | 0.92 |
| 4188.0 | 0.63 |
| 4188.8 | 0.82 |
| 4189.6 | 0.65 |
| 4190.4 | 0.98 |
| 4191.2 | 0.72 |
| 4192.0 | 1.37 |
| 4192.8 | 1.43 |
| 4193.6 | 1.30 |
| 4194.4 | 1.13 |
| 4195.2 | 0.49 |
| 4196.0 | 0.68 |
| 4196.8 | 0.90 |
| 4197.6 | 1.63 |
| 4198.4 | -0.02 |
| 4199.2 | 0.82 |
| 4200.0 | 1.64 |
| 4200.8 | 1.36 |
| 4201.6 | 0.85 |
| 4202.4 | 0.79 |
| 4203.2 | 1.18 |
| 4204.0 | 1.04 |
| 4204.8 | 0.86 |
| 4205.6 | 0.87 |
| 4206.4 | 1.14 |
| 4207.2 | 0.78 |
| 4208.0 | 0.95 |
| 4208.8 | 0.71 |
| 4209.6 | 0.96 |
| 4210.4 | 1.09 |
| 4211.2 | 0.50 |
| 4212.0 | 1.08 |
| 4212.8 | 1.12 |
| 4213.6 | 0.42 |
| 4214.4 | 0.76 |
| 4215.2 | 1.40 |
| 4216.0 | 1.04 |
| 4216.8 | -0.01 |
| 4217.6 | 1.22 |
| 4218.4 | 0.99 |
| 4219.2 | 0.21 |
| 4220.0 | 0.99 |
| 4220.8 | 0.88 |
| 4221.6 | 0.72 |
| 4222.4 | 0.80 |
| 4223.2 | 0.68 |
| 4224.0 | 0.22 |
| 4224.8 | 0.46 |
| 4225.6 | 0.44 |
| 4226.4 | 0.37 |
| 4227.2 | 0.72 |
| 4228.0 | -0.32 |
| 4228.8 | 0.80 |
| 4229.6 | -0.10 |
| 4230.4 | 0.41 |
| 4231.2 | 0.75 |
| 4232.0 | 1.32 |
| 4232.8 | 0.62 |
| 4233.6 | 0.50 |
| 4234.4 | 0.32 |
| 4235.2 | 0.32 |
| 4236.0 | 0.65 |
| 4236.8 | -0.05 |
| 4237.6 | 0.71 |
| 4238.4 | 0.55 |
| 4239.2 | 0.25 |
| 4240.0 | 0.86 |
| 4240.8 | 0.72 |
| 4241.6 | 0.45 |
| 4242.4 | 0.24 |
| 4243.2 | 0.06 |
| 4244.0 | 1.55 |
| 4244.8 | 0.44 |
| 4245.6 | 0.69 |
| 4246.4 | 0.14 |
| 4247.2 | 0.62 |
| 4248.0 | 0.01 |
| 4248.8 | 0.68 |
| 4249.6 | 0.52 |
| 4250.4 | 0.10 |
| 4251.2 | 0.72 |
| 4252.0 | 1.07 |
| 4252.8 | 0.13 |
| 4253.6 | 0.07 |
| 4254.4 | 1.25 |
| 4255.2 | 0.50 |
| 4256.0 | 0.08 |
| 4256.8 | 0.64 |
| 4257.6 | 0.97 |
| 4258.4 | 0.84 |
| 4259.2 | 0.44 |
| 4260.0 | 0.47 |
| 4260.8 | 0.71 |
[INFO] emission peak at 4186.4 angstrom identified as C IV 1549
